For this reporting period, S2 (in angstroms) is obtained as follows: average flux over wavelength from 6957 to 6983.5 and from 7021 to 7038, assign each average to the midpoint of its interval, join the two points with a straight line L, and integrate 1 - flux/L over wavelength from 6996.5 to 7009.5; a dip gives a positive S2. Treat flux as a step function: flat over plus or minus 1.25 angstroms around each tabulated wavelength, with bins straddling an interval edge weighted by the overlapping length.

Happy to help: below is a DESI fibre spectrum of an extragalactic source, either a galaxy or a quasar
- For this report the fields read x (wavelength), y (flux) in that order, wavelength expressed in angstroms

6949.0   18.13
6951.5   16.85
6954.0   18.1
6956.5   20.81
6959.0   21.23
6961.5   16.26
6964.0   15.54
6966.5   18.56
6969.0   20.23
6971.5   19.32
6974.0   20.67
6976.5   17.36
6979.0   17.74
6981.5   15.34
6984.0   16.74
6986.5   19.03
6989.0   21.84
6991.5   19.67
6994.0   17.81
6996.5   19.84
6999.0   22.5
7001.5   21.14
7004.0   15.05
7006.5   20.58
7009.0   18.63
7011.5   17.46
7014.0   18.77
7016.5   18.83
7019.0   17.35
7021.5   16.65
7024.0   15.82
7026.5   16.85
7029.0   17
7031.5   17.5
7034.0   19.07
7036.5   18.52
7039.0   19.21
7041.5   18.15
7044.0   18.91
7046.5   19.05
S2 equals -1.4 angstroms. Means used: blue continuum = 18.3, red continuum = 17.4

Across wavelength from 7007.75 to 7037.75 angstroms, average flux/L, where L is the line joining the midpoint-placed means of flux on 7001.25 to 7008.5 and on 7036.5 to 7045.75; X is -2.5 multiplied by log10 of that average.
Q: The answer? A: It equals 0.06 mag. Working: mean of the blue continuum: 18.6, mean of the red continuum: 18.7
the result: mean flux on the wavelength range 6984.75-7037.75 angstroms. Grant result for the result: 18.5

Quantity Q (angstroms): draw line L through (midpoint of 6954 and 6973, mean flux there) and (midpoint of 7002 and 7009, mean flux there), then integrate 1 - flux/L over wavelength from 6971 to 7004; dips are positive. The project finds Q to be -0.8 angstroms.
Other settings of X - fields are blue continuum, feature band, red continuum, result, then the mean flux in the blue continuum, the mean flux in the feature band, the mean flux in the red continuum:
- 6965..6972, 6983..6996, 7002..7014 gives -0.02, 19.2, 19.1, 18.2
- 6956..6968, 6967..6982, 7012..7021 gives -0.02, 18.4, 18.6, 18.1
